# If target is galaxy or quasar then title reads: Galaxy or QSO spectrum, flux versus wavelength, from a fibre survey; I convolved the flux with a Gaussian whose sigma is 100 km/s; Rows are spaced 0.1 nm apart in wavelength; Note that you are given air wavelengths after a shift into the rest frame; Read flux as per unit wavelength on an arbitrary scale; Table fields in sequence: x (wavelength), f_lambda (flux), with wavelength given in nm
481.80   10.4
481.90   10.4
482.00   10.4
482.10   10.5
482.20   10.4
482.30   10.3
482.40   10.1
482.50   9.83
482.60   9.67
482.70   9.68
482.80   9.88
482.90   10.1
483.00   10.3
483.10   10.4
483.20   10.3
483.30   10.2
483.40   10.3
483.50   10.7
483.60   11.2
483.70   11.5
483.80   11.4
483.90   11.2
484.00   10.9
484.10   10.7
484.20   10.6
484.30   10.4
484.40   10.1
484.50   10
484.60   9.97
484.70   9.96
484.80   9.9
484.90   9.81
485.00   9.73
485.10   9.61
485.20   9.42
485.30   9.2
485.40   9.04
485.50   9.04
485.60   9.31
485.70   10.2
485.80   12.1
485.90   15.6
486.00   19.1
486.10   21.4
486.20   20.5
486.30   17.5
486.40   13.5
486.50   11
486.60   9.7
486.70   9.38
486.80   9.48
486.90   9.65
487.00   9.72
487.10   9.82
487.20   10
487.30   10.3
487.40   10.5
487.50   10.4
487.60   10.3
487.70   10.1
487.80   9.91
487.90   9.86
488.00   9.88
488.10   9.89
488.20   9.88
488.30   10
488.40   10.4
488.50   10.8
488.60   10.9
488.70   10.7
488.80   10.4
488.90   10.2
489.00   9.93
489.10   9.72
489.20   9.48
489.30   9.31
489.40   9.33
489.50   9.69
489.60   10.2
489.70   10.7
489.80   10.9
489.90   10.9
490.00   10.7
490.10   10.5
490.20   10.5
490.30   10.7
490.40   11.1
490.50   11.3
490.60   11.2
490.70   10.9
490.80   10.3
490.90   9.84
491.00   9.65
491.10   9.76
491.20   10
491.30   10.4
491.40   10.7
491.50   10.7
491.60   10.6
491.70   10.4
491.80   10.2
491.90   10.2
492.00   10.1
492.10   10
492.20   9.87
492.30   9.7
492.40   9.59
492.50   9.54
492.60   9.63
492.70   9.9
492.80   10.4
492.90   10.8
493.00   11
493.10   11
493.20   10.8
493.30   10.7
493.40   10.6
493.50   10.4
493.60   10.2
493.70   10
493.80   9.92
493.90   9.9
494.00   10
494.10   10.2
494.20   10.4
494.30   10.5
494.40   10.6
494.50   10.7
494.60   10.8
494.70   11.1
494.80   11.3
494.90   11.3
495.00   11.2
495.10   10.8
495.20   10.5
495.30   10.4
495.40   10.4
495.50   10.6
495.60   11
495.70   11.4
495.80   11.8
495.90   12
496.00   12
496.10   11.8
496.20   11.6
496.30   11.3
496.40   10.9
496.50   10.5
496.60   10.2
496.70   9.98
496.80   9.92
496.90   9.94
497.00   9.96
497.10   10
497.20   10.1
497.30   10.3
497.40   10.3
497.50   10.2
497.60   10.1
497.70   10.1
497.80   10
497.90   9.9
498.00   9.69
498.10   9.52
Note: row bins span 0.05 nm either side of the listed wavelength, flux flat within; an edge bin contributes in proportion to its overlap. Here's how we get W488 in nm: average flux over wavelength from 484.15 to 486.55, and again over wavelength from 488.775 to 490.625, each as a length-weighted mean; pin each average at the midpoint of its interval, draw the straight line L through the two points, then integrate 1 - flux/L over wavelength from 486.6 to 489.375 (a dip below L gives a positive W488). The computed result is 0.24 nm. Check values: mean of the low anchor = 12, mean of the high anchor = 10.3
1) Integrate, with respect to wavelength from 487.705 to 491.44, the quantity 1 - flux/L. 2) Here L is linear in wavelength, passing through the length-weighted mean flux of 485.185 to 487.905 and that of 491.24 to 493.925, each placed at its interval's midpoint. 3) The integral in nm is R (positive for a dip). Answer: 0.24 nm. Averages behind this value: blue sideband 11.7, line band 10.3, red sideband 10.3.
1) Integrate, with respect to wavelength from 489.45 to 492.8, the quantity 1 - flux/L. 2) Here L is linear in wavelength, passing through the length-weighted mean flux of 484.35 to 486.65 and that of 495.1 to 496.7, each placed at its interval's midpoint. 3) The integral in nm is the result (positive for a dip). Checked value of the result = 0.34 nm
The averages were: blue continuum 12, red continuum 11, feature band 10.3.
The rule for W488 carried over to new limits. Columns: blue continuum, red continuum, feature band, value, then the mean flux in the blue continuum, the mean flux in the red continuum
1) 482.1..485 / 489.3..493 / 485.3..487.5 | -0.382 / 10.3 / 10.3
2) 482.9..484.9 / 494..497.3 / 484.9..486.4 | -0.335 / 10.5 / 10.8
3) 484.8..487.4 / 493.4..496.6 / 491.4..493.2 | 0.136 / 11.7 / 10.8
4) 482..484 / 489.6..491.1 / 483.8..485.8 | 0.083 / 10.4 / 10.6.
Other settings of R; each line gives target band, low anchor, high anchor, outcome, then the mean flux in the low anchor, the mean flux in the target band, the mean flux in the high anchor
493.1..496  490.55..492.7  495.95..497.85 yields -0.109 nm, 10.2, 10.7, 10.5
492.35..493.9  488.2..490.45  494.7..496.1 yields 0.079 nm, 10.3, 10.3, 11.2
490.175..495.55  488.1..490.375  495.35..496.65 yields 0.164 nm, 10.3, 10.4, 11.2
